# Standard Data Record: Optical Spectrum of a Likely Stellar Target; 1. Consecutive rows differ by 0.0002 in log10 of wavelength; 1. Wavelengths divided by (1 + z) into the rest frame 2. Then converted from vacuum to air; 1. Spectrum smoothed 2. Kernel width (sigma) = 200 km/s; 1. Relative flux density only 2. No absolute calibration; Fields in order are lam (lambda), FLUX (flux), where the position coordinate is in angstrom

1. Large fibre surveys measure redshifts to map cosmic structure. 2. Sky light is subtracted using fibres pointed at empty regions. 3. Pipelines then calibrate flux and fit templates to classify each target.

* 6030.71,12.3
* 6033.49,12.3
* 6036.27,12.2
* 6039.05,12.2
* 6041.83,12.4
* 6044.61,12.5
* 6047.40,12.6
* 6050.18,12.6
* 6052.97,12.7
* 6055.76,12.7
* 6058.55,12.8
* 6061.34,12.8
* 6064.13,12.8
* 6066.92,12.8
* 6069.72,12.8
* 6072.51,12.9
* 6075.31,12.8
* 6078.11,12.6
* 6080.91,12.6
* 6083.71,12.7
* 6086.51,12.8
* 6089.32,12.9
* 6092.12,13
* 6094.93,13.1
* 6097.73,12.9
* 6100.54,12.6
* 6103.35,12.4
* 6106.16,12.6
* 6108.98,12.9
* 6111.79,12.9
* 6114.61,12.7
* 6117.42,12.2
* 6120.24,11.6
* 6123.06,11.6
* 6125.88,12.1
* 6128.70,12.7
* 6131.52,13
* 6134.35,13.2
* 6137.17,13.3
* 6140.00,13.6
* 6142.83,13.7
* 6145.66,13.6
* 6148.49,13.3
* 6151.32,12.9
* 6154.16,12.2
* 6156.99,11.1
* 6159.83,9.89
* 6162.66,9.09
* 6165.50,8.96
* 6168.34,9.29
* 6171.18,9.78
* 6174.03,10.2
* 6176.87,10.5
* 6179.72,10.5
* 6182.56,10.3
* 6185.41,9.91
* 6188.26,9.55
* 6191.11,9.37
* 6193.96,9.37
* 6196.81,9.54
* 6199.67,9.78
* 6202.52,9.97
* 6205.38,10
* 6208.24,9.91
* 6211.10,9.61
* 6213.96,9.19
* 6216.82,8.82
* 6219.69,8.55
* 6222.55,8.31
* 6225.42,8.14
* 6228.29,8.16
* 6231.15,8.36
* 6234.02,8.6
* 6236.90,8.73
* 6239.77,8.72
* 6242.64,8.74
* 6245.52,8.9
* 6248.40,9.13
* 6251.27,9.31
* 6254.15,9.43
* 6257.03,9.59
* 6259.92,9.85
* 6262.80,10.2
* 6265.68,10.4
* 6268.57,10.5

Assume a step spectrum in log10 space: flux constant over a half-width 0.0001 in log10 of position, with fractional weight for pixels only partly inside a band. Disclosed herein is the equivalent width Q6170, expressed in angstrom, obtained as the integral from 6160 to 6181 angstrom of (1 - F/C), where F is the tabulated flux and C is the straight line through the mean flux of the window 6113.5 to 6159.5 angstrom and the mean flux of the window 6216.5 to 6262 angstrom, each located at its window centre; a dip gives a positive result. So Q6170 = 2.94 angstrom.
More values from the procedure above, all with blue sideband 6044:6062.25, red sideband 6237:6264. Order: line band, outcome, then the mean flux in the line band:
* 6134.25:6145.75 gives -2.39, 13.5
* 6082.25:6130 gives -3.28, 12.6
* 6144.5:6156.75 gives -2.01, 12.8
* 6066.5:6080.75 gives -0.51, 12.8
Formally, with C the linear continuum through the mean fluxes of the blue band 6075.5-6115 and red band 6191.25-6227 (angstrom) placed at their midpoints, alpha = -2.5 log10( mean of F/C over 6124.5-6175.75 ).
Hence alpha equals -0.06 mag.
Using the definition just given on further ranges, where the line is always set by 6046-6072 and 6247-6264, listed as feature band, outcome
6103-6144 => -0.090 mag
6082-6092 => -0.046 mag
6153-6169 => 0.104 mag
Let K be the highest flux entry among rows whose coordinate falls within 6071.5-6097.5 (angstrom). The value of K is 13.1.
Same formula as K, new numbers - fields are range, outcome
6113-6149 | 13.7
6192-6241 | 10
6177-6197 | 10.5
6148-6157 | 13.3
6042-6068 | 12.8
